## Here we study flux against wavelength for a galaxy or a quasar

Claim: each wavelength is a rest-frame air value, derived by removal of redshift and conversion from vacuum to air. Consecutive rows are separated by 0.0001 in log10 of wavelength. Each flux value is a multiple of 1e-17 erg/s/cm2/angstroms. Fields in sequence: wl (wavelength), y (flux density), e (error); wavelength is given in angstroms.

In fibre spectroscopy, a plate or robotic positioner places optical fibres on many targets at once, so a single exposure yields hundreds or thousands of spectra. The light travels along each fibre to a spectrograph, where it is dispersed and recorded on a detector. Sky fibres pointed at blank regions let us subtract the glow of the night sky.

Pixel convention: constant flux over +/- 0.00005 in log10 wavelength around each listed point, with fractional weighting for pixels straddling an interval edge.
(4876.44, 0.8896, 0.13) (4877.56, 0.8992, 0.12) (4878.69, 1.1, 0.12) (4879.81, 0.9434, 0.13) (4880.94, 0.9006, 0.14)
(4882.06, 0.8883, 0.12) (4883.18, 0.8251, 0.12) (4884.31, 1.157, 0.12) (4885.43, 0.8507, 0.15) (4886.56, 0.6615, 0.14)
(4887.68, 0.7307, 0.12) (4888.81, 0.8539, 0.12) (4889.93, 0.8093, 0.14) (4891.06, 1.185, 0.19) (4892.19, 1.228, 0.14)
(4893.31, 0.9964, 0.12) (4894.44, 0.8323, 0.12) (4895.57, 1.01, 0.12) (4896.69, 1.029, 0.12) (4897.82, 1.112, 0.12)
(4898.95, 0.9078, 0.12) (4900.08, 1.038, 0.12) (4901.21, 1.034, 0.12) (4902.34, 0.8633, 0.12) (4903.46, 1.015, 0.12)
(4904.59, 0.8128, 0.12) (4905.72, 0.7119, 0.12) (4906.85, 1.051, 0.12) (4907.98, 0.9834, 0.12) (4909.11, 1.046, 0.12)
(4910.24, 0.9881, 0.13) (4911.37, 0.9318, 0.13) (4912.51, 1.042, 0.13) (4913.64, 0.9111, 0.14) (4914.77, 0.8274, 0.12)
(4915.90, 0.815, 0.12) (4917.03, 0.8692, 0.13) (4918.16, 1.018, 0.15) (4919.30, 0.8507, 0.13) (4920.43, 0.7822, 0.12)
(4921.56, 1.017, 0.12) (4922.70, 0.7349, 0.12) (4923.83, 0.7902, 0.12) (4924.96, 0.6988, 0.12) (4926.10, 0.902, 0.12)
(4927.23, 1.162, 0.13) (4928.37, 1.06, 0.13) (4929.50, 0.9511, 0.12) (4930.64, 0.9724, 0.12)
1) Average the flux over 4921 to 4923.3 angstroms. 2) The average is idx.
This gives 0.873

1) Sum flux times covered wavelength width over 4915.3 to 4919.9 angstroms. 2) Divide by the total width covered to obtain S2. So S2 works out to 0.887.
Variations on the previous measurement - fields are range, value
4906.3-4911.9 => 1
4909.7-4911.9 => 0.96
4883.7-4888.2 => 0.851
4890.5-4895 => 1.06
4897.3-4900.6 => 1.02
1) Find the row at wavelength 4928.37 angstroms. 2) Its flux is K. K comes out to 1.06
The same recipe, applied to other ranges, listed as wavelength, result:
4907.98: 0.9834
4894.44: 0.8323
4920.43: 0.7822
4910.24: 0.9881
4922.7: 0.7349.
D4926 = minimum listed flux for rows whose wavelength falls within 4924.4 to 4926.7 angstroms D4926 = 0.6988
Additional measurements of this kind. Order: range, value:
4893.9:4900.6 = 0.8323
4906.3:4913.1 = 0.9318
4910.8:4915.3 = 0.8274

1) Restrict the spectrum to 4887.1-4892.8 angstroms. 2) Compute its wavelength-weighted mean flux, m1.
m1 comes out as 0.962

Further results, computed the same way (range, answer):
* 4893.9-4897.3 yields 0.961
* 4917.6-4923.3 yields 0.879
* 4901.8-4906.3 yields 0.853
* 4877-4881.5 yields 0.959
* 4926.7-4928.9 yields 1.11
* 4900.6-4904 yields 0.973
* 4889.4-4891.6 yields 0.996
